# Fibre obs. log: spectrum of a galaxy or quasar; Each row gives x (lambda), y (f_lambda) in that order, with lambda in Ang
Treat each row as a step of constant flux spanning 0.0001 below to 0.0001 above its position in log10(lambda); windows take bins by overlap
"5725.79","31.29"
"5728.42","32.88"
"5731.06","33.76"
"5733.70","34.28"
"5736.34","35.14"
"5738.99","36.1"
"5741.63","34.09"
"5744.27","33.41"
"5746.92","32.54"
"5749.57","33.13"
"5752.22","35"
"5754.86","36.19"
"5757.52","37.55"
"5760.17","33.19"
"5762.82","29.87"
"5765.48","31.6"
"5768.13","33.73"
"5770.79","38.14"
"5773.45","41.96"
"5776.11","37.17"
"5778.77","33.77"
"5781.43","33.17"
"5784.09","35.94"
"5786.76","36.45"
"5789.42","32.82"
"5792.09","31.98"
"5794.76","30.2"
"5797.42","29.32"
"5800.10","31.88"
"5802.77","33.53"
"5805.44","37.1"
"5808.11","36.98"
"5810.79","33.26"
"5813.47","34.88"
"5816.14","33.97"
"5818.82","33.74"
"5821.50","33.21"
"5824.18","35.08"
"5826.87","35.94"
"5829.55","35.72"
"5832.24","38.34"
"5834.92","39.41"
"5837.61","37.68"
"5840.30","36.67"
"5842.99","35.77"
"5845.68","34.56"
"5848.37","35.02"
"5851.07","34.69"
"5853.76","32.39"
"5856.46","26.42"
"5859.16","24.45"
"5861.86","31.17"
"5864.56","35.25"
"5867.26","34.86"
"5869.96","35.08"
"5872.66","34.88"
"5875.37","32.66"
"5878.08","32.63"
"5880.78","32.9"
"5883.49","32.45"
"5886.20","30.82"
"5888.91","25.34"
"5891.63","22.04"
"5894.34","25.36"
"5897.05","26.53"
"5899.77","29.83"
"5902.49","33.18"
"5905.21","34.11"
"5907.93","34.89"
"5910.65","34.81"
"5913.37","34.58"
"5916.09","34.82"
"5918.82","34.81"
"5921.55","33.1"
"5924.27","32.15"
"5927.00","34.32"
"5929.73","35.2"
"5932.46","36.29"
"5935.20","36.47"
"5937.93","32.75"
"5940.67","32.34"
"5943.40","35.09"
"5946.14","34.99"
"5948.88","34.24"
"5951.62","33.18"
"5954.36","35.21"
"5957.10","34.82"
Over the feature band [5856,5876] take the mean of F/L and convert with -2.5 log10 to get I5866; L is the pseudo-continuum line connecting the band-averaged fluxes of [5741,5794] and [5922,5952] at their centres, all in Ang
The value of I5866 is 0.08 mag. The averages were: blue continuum 34.5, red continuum 34.3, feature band 32.1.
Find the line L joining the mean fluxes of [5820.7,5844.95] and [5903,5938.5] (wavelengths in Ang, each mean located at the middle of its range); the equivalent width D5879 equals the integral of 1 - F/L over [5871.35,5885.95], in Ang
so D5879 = 1.03 Ang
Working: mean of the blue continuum 36.4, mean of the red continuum 34.5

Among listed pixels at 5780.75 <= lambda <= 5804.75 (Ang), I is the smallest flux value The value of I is 29.32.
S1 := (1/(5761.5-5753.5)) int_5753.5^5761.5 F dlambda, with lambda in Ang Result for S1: 35.7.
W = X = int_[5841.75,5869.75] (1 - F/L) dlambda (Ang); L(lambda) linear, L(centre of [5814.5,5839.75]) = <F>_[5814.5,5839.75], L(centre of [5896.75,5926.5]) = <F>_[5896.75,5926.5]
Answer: 2.0 Ang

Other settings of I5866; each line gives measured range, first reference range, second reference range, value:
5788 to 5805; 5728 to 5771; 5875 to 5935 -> 0.05 mag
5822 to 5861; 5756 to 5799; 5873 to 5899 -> -0.10 mag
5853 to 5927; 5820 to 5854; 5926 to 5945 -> 0.12 mag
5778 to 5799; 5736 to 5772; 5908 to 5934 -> 0.04 mag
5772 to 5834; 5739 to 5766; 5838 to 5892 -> -0.05 mag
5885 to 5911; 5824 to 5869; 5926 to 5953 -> 0.17 mag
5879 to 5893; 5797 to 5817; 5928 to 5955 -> 0.19 mag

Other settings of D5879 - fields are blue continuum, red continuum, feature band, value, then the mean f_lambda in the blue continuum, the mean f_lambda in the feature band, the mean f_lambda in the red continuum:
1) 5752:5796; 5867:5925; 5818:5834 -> -0.99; 34.6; 35.5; 31.8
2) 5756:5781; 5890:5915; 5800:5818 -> -0.48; 35.1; 34.7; 30.6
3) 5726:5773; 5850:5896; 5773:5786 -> -1.03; 34.2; 36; 30.7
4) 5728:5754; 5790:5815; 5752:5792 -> -1.59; 34.1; 35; 33.2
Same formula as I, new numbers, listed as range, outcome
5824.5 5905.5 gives 22.04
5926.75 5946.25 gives 32.34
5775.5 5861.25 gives 24.45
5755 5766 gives 29.87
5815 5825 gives 33.21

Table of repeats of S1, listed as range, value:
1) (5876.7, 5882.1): 32.8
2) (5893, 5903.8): 28.7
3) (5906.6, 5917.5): 34.8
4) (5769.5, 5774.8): 40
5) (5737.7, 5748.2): 34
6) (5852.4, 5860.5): 27.8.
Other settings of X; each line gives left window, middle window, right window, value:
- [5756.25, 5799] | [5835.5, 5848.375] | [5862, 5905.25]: -1.6 Ang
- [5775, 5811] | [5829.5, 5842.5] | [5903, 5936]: -1.4 Ang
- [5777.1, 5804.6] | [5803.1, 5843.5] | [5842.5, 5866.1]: -4.0 Ang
